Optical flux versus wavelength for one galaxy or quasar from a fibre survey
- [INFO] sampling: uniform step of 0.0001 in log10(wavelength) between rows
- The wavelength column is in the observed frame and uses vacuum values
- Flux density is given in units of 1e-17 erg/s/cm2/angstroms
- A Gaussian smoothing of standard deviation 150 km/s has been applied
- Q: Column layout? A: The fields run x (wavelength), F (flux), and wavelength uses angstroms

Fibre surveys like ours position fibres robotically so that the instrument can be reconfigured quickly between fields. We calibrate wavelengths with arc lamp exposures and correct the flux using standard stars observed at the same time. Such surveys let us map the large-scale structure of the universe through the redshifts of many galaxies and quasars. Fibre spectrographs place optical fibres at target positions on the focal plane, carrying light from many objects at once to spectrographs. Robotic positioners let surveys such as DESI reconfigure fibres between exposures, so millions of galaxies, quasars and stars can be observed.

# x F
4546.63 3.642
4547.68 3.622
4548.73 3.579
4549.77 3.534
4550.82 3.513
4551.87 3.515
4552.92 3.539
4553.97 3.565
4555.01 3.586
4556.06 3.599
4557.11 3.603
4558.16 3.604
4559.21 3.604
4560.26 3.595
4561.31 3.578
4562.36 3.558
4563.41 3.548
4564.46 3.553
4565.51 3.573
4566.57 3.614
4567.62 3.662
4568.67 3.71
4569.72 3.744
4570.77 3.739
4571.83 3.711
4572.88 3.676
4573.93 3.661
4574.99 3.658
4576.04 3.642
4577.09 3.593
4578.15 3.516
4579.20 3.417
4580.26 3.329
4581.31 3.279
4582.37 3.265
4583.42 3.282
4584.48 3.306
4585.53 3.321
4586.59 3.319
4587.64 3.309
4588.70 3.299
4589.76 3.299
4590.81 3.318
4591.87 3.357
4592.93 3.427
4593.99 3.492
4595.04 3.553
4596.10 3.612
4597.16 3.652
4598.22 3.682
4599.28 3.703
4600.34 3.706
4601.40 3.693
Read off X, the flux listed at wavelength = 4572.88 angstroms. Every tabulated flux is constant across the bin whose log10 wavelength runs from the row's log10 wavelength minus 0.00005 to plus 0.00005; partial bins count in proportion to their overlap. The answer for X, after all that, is 3.676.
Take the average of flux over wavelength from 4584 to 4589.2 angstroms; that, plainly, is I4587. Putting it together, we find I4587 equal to 3.31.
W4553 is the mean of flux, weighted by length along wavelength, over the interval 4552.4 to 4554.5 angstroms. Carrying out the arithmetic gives 3.56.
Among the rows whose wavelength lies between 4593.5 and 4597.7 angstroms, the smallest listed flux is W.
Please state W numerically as 3.492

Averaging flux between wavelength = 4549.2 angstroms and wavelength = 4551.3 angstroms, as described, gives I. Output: 3.53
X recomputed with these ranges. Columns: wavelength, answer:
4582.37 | 3.265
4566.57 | 3.614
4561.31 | 3.578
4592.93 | 3.427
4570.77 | 3.739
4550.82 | 3.513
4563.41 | 3.548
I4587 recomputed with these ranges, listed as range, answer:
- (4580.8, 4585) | 3.28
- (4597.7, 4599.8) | 3.69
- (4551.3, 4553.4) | 3.52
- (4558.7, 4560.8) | 3.6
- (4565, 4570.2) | 3.66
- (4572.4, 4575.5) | 3.66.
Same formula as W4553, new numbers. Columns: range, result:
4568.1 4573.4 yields 3.72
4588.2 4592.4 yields 3.32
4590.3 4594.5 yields 3.39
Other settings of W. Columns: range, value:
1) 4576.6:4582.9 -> 3.265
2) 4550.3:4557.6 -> 3.513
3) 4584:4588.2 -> 3.306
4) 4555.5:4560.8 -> 3.595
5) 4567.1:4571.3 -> 3.662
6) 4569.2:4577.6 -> 3.593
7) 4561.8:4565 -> 3.548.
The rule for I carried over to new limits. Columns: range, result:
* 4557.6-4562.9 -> 3.59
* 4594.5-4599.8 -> 3.64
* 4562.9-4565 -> 3.55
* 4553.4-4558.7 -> 3.59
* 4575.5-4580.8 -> 3.5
